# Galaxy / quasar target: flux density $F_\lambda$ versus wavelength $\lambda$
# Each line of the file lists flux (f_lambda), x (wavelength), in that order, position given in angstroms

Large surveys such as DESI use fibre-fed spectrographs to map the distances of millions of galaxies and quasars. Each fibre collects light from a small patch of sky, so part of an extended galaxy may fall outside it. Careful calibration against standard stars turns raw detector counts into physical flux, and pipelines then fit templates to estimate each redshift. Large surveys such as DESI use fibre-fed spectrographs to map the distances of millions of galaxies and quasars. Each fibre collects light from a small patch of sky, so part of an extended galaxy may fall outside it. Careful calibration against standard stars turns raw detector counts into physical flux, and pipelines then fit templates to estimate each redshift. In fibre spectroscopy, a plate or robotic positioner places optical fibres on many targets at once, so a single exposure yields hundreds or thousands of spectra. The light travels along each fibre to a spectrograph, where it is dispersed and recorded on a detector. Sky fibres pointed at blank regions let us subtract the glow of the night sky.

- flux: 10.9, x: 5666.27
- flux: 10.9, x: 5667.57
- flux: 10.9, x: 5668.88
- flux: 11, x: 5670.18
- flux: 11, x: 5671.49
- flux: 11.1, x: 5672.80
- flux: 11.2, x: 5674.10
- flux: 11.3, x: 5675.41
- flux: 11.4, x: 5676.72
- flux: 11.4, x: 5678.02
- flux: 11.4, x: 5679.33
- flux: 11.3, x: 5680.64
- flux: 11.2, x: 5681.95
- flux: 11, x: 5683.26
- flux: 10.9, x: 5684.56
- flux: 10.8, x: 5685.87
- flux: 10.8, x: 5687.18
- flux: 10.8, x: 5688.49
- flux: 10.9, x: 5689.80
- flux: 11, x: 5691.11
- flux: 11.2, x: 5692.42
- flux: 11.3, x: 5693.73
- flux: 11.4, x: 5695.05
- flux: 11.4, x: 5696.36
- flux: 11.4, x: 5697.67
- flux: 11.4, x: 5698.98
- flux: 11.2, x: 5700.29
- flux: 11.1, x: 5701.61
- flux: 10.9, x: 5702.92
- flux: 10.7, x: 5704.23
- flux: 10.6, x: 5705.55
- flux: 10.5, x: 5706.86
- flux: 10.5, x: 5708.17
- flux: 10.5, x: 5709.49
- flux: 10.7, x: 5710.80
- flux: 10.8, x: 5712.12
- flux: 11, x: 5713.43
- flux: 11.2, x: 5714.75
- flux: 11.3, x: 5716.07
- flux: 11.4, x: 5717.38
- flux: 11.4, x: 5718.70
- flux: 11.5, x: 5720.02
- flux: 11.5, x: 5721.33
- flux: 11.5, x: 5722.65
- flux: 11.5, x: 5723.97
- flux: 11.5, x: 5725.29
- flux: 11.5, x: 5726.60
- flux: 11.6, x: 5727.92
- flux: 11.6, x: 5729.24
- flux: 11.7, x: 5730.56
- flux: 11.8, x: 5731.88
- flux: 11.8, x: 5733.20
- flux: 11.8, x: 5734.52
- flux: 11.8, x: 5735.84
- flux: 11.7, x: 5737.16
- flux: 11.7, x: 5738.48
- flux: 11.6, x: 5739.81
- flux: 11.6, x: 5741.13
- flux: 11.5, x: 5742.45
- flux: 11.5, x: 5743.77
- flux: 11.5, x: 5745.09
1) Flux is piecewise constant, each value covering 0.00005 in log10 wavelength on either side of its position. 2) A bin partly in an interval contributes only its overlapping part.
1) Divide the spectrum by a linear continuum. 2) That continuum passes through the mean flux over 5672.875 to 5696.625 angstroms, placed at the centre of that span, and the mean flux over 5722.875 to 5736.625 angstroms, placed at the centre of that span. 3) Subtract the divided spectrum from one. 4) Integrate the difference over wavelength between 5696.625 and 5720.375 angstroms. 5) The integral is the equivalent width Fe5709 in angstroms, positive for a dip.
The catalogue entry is 0.85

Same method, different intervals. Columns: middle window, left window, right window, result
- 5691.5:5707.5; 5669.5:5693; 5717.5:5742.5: 0.28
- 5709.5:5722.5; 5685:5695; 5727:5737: 0.30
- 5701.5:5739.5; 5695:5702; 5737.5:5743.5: 0.60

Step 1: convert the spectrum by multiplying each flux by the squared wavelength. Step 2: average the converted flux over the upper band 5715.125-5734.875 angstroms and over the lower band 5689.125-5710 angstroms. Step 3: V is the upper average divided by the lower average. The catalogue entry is 1.06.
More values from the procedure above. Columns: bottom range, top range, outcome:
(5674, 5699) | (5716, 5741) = 1.05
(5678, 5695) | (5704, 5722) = 1.00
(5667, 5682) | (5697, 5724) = 1.00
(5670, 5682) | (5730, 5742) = 1.07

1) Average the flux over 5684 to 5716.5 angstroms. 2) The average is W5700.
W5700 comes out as 11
